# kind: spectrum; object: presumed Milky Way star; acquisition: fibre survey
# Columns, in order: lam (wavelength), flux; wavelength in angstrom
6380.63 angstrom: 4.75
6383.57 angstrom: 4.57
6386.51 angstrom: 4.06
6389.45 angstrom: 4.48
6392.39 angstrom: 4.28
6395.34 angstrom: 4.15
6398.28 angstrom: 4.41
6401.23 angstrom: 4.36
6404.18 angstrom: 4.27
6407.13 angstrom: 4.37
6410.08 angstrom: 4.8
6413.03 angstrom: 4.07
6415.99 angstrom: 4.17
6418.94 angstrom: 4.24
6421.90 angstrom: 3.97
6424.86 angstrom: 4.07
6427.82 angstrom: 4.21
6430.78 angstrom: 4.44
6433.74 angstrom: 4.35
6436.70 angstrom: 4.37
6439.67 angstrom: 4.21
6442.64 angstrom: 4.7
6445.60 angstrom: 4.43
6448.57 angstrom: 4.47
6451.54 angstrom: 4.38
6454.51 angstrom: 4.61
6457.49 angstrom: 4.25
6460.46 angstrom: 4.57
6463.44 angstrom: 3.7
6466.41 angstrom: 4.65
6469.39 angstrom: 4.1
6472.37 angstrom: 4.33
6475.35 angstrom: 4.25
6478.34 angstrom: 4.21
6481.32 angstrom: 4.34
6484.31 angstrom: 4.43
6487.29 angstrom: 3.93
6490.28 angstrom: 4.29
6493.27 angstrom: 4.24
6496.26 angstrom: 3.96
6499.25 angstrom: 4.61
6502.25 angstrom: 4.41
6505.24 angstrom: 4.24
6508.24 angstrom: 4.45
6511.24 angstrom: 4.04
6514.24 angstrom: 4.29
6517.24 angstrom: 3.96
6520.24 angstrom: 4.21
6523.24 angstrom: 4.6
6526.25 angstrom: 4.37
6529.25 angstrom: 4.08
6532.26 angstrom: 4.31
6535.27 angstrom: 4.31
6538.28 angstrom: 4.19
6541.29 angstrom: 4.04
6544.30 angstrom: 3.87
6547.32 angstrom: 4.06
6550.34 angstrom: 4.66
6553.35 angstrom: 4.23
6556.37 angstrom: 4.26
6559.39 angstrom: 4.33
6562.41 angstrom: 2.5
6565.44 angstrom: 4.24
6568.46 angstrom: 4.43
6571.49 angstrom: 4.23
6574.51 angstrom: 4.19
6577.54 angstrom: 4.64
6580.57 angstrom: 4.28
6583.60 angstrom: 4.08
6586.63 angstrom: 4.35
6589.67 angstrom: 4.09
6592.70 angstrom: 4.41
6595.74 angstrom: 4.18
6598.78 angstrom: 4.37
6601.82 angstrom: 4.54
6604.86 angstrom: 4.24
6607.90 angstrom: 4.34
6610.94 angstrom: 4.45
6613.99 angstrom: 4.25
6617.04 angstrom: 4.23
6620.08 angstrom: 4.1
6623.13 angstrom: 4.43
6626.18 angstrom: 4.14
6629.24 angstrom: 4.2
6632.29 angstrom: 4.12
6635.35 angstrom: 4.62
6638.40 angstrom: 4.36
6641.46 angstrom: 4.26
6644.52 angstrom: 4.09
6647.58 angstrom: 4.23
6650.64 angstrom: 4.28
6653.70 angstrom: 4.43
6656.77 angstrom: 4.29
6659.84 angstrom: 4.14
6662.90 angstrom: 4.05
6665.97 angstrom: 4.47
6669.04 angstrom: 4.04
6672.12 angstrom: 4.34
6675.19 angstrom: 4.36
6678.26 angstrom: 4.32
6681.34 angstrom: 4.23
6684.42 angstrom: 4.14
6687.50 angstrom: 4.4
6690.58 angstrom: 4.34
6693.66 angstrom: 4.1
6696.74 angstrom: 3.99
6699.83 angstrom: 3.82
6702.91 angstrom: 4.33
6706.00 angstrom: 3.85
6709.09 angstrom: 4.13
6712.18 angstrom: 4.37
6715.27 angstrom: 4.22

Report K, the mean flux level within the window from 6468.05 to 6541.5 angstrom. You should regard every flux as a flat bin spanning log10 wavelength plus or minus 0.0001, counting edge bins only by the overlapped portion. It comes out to 4.25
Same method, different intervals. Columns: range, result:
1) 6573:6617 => 4.31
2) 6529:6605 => 4.2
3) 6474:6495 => 4.24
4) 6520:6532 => 4.33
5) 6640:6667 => 4.25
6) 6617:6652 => 4.26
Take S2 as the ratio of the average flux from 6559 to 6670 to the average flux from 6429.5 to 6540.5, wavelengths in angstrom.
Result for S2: 0.98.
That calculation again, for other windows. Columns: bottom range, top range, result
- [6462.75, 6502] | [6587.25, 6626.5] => 1.01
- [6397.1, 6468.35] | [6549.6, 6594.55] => 0.97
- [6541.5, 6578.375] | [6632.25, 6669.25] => 1.04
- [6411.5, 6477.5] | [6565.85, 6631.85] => 1.00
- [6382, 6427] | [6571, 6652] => 1.00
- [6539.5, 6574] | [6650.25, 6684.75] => 1.04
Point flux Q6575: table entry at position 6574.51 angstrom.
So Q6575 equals 4.19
